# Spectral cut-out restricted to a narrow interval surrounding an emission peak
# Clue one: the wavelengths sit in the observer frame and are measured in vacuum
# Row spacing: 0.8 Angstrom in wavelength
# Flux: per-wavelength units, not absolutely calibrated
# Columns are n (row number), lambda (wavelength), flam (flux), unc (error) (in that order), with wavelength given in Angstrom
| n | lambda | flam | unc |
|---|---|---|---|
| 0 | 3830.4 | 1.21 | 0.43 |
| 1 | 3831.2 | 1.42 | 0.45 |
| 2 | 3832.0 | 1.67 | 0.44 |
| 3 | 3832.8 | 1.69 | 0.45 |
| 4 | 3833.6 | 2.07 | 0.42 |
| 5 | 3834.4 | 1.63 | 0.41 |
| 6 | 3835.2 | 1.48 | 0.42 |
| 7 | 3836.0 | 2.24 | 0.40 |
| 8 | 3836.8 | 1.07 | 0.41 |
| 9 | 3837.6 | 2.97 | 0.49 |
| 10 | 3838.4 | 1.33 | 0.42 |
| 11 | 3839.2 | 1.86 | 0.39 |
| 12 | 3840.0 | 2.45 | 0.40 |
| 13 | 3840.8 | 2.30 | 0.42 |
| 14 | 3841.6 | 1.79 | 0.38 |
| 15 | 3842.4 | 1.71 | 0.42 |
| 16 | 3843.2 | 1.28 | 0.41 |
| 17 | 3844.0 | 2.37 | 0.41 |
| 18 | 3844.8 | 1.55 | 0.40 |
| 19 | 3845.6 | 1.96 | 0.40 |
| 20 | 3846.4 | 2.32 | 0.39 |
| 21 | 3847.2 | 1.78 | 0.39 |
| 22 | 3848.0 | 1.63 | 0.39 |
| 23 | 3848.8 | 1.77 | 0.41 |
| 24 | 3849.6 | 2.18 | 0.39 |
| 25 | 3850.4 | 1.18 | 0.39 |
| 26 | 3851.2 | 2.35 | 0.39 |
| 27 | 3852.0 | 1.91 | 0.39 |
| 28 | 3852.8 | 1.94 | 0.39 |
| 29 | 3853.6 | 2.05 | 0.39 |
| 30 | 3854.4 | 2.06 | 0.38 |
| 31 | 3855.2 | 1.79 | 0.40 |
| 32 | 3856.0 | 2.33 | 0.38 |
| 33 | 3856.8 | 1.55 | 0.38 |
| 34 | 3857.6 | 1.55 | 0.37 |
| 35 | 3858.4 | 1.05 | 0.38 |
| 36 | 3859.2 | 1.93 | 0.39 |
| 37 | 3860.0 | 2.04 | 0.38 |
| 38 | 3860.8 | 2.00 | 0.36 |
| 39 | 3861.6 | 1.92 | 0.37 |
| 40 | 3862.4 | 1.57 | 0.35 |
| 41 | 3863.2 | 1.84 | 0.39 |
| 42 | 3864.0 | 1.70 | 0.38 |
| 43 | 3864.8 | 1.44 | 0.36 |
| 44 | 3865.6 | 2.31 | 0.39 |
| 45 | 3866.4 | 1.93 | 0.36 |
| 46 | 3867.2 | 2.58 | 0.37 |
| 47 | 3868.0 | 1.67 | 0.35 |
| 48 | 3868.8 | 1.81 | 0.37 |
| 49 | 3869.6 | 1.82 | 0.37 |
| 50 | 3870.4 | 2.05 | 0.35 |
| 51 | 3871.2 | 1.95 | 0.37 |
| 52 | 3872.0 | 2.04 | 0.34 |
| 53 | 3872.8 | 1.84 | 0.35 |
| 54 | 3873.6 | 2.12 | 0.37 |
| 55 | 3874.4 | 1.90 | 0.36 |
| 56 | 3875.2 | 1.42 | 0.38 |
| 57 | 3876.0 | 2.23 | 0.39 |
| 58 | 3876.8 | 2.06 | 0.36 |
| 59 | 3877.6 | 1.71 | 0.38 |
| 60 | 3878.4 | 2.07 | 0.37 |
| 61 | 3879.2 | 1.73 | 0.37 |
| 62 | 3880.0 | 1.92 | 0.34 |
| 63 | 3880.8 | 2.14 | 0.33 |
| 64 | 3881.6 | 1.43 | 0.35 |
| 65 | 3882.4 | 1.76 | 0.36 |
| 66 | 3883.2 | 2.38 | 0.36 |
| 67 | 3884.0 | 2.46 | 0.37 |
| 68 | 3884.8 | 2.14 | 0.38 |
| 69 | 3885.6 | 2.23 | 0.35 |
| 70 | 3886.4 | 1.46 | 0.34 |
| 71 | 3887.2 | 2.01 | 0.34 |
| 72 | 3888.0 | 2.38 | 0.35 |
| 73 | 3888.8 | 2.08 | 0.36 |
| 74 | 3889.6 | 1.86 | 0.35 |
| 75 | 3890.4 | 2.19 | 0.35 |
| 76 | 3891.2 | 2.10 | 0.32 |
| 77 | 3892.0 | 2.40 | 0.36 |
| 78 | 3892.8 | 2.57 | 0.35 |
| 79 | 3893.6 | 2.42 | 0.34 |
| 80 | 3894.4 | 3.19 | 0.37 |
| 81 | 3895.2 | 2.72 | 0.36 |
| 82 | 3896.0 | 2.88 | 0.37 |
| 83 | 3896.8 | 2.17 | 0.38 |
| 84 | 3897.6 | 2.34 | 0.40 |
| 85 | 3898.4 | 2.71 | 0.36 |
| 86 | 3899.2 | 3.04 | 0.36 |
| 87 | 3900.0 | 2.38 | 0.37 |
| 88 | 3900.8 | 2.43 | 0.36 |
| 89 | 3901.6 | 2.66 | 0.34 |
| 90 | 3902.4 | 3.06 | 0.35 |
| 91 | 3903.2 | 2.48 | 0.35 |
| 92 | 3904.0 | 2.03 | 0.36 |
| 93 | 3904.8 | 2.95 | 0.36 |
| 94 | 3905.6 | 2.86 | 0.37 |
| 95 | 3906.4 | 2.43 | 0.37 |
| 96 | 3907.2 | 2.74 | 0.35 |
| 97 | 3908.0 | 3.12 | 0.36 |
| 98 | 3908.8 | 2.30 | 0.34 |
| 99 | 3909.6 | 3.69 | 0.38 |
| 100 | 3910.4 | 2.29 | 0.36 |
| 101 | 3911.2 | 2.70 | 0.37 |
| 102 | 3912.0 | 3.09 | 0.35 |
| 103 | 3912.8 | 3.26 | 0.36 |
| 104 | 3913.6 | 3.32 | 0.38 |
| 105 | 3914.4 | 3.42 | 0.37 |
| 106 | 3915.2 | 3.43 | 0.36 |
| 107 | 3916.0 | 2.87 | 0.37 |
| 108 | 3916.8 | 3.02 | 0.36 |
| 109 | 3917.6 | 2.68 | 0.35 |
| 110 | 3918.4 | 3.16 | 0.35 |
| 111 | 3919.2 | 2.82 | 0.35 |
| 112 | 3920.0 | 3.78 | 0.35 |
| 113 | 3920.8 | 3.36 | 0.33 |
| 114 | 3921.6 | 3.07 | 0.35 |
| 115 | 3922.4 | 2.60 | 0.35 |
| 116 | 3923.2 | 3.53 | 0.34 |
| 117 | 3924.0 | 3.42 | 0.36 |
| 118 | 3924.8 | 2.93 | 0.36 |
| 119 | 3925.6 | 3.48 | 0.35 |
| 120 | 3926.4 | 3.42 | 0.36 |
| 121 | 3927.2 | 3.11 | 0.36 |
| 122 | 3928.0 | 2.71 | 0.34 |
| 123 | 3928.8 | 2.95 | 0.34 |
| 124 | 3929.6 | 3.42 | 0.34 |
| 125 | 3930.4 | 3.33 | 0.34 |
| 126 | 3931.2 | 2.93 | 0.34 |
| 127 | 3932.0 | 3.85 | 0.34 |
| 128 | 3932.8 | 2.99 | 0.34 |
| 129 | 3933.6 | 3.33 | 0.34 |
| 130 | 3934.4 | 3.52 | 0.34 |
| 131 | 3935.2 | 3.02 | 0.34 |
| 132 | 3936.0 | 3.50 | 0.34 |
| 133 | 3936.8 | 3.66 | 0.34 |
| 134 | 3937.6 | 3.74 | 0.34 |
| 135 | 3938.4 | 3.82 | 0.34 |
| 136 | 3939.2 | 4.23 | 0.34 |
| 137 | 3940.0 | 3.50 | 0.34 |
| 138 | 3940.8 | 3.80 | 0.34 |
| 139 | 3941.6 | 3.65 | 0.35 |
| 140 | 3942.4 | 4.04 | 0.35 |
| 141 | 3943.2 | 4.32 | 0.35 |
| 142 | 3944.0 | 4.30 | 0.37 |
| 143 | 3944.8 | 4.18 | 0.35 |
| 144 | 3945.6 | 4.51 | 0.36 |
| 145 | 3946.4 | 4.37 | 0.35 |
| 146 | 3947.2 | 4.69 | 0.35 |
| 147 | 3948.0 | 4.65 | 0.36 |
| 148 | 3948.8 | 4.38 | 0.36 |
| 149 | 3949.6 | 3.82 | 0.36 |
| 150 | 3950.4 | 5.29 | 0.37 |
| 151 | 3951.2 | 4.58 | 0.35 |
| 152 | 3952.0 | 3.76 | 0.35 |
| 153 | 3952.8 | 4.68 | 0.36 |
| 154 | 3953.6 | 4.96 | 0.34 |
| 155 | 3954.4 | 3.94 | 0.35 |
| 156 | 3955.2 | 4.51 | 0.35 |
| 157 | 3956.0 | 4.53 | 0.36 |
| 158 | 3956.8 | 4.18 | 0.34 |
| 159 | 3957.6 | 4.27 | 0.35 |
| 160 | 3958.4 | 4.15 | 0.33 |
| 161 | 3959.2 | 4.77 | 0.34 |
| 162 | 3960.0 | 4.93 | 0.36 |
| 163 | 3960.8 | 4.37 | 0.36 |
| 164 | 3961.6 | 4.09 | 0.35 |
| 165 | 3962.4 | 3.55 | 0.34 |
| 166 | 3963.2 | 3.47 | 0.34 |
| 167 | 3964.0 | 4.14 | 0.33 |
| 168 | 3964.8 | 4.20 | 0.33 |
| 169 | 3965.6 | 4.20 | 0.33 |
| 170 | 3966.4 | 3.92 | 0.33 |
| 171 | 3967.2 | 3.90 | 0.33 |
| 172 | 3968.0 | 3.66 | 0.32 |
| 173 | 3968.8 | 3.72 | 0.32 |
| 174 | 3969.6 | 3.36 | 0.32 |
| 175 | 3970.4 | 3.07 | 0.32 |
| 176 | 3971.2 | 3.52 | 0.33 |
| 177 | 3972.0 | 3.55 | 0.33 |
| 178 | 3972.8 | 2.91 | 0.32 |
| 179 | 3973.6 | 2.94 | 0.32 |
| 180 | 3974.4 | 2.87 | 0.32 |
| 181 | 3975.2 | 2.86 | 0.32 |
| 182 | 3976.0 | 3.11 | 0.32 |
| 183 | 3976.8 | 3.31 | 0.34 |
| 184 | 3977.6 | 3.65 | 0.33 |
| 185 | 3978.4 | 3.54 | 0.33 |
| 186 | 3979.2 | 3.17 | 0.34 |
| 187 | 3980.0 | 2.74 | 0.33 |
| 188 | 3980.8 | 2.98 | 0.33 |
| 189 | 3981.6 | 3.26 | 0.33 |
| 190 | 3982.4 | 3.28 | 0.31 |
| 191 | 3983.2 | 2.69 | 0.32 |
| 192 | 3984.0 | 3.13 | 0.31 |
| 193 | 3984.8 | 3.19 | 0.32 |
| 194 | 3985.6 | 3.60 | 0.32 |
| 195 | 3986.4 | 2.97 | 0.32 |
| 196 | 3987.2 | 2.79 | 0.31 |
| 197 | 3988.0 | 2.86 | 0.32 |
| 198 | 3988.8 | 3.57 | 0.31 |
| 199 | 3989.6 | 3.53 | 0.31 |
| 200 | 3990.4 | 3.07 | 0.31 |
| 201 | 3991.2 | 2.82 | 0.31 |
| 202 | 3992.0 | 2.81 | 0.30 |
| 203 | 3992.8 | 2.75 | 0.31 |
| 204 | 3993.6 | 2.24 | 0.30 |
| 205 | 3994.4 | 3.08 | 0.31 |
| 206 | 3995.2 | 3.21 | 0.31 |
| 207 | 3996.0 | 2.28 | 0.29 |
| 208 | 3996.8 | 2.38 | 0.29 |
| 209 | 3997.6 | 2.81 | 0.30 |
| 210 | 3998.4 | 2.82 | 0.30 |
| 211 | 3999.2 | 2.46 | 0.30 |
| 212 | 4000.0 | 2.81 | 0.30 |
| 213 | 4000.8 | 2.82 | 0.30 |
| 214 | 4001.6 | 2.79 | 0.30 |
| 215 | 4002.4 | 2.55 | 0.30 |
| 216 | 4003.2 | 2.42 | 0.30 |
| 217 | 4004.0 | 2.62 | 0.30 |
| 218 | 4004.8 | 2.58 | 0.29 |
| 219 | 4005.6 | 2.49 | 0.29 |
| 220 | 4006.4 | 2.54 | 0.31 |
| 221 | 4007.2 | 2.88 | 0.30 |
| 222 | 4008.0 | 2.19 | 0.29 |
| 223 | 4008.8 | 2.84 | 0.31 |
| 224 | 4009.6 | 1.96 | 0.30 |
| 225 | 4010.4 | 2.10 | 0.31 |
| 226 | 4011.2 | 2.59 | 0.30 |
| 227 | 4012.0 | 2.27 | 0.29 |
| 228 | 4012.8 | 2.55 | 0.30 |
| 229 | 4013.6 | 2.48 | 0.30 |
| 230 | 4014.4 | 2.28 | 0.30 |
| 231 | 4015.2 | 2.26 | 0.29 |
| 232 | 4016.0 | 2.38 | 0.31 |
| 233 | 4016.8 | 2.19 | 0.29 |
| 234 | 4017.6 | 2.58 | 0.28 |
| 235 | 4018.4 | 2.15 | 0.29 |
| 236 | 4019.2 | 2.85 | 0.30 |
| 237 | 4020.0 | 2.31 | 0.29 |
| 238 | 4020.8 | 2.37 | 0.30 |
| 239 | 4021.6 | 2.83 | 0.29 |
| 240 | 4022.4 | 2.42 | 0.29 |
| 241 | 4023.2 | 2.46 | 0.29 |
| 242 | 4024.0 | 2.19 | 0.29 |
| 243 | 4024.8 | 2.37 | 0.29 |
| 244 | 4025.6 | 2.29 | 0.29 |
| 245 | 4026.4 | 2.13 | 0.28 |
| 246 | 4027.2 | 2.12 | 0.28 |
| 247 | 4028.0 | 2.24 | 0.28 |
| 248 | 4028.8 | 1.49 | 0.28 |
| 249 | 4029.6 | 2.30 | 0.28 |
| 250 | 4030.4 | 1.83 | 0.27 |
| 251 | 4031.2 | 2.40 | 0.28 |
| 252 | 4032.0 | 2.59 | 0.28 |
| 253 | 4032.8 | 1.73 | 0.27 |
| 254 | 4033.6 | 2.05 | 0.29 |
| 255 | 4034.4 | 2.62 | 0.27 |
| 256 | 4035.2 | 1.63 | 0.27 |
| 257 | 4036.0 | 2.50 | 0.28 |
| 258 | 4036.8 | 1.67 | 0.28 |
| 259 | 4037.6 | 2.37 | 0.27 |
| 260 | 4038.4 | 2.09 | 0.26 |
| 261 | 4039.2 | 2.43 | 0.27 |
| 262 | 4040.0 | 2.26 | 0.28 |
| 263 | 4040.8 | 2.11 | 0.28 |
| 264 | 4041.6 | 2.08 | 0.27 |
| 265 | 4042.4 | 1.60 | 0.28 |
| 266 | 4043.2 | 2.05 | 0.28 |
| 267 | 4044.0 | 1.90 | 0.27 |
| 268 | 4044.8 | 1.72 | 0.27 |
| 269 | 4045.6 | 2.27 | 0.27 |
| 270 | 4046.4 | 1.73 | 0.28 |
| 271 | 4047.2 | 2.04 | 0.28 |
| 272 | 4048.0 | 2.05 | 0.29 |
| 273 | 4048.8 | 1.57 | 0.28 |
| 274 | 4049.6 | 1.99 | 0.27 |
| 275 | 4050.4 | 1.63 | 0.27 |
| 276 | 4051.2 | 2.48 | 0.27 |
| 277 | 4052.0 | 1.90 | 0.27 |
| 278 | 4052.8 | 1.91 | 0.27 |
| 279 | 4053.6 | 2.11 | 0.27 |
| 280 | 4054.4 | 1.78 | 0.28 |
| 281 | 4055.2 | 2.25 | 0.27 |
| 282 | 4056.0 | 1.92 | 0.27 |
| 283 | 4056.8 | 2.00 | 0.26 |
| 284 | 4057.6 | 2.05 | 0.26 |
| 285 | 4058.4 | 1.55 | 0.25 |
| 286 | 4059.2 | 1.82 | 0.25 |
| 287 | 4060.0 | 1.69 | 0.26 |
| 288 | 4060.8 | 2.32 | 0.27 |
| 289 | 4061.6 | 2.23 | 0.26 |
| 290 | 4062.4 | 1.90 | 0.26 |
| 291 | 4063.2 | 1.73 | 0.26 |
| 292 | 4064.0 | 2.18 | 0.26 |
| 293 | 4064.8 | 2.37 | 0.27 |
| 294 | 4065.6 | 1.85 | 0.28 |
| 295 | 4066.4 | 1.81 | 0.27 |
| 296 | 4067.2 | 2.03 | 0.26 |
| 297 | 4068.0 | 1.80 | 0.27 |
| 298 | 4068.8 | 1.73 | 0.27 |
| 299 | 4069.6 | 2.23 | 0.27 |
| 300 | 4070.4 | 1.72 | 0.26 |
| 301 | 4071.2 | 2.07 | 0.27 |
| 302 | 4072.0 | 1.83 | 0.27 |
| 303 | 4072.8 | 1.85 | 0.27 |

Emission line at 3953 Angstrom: C IV 1549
